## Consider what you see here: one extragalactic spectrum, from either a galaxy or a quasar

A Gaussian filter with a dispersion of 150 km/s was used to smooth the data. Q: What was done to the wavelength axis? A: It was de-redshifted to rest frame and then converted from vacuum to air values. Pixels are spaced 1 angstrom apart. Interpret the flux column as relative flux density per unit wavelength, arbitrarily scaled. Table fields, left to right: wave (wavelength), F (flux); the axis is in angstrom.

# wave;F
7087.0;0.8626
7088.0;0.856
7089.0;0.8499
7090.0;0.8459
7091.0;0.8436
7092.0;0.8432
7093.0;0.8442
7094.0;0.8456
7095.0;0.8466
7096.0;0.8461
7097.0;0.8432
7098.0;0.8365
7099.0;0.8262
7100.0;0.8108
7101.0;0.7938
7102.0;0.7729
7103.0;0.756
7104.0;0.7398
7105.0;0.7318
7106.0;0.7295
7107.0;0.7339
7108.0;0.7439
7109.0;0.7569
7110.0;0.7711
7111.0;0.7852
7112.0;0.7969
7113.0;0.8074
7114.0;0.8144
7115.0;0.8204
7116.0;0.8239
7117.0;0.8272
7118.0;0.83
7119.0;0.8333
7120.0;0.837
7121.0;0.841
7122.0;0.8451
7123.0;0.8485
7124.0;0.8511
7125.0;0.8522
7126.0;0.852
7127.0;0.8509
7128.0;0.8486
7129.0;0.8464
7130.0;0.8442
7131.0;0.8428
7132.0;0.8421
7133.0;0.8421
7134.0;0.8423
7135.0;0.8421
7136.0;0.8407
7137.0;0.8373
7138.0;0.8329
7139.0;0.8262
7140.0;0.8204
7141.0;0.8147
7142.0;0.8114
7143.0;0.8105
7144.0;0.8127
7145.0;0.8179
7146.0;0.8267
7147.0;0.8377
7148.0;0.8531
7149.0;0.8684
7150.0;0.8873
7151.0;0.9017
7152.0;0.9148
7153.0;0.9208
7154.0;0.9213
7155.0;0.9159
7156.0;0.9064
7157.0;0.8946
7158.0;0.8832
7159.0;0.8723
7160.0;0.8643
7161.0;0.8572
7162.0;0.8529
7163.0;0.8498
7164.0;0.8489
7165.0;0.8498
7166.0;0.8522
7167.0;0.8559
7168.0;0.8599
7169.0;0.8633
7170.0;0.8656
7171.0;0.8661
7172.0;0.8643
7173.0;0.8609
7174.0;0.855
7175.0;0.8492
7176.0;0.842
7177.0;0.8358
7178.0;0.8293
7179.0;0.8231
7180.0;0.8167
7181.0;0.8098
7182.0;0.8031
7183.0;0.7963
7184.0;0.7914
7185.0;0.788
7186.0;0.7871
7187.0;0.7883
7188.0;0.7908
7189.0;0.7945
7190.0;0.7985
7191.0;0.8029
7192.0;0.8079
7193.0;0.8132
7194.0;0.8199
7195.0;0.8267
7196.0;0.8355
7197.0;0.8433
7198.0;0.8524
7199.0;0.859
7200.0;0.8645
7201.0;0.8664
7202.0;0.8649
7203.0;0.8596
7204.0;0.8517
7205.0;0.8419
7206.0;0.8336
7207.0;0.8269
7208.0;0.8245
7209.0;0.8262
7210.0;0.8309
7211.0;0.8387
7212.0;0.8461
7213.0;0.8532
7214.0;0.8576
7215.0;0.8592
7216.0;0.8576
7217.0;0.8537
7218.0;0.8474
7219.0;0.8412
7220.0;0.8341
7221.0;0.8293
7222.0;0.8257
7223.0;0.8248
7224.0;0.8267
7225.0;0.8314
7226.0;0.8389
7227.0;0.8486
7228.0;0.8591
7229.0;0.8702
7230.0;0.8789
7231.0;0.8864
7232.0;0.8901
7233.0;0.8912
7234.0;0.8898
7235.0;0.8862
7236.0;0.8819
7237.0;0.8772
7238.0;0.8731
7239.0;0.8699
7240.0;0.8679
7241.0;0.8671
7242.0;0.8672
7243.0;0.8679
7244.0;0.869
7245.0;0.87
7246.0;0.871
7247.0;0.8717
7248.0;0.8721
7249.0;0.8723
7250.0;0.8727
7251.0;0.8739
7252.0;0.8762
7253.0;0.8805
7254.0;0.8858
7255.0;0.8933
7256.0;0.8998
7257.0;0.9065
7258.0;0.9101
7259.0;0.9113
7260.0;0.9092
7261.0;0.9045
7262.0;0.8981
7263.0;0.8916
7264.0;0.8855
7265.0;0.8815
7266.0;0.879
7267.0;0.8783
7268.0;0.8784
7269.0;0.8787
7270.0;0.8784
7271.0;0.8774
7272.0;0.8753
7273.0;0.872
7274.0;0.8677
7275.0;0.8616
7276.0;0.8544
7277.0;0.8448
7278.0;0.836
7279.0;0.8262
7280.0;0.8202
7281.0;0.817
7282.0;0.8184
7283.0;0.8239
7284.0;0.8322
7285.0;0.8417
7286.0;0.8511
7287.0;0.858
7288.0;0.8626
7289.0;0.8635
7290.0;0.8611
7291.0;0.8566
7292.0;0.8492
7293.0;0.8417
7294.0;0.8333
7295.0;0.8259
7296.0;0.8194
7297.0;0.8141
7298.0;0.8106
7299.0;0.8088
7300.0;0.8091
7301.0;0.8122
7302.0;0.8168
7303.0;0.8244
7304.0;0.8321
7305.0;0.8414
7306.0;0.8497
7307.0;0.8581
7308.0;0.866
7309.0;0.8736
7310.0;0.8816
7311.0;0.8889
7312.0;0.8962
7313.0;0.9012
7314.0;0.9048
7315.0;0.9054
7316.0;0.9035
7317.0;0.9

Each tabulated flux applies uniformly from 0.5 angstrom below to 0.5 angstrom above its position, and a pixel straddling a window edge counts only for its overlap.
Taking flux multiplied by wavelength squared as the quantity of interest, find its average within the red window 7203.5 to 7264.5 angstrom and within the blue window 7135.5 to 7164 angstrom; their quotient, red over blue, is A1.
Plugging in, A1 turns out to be 1.0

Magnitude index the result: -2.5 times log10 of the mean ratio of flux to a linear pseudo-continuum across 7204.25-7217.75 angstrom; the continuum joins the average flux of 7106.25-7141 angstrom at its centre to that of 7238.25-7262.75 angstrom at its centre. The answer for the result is 0.03 mag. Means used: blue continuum 0.824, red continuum 0.883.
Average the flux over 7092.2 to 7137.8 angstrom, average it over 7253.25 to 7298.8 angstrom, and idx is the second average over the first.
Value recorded 1.05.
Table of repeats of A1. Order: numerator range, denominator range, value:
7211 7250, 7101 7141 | 1.09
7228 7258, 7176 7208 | 1.08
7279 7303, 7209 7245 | 0.99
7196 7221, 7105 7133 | 1.06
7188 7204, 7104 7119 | 1.09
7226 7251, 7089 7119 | 1.13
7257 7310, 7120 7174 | 1.04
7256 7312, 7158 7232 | 1.05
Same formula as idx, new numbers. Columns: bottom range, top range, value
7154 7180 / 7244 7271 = 1.03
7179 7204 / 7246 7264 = 1.08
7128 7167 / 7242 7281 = 1.02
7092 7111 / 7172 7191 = 1.03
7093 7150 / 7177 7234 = 1.02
